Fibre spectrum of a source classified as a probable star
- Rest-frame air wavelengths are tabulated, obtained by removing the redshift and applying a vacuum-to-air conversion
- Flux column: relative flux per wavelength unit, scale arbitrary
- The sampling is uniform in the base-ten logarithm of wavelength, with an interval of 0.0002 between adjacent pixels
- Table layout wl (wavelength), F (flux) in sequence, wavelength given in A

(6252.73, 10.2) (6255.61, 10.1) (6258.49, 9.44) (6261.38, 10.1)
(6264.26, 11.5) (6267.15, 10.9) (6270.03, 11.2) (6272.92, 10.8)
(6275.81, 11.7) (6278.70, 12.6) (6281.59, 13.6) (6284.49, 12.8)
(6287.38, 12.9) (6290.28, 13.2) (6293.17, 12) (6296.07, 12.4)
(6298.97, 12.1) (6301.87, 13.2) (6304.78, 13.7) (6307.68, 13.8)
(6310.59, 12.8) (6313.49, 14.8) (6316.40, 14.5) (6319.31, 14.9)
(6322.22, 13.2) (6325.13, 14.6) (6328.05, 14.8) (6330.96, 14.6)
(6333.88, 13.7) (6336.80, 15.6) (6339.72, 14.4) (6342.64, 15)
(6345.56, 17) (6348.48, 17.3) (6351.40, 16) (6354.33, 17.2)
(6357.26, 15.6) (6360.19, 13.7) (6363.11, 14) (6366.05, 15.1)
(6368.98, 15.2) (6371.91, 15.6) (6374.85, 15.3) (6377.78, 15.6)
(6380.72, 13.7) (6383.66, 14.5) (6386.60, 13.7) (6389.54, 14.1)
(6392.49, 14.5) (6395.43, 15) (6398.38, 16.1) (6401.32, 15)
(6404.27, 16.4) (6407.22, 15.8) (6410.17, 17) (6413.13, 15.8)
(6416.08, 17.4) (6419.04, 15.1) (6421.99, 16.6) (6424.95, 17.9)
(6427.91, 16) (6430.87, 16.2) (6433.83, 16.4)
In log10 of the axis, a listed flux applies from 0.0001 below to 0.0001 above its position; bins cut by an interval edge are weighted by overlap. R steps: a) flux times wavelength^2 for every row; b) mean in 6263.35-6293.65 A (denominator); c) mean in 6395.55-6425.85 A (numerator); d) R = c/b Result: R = 1.39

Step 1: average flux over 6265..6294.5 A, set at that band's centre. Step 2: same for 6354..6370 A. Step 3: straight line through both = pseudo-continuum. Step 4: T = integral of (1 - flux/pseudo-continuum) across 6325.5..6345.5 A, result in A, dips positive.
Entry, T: -1.1 A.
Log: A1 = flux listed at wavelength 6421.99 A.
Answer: 16.6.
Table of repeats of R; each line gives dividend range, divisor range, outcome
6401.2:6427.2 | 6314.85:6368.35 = 1.11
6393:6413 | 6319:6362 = 1.06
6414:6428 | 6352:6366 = 1.12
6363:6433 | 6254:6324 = 1.29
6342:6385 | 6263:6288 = 1.32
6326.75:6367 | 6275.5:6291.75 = 1.21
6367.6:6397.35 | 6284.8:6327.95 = 1.12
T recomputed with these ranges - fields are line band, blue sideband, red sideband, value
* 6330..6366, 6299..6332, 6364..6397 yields -2.45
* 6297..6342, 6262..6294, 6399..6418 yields -2.22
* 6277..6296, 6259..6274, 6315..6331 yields -1.14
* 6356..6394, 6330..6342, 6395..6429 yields 1.88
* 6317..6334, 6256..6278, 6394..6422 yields -1.82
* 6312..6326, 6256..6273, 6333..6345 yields -0.66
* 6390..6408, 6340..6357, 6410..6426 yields 1.22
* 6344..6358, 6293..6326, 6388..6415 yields -2.15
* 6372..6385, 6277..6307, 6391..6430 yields 0.27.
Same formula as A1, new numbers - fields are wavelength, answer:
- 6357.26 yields 15.6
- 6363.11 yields 14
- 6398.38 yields 16.1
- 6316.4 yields 14.5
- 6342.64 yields 15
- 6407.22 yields 15.8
